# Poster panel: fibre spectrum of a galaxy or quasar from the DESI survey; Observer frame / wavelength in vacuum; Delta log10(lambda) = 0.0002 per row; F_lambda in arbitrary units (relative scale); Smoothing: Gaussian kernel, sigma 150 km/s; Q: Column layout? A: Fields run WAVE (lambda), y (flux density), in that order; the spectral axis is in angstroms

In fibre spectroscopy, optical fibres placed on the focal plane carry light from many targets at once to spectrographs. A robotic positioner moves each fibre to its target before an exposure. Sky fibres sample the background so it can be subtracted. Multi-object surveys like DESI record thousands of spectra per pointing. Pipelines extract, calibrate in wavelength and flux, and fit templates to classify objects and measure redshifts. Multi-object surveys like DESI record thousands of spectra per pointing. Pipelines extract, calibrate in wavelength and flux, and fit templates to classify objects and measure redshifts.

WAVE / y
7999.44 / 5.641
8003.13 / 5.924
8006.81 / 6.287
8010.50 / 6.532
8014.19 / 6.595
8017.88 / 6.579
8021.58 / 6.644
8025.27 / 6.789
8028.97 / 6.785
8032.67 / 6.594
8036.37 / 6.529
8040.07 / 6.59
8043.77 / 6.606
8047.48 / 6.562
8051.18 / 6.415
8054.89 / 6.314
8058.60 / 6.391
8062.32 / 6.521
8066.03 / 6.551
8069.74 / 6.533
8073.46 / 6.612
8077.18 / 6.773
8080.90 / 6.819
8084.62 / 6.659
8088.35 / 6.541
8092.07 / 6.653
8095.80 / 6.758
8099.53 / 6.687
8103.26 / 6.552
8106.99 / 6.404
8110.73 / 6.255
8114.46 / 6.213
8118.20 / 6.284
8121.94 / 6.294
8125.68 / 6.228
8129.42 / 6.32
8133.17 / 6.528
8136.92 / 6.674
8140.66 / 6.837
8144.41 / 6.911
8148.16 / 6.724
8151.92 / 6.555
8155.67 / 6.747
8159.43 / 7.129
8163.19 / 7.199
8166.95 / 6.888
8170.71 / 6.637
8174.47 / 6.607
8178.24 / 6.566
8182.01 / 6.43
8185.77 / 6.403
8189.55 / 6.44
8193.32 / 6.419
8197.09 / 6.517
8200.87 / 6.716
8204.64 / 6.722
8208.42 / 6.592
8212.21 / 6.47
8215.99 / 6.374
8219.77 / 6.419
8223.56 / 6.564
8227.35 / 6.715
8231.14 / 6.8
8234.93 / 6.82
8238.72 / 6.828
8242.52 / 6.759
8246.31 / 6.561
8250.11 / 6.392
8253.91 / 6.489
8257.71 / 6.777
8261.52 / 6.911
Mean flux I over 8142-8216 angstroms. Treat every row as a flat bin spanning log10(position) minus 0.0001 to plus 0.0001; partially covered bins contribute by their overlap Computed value 6.66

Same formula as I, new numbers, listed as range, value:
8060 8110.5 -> 6.61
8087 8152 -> 6.52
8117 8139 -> 6.4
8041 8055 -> 6.5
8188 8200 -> 6.48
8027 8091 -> 6.58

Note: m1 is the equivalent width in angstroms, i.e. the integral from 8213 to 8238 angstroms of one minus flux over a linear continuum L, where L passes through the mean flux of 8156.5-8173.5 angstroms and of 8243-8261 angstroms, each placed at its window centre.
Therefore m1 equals 0.30 angstroms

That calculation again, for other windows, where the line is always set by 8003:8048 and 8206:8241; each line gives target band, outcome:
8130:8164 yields -0.9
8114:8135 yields 0.9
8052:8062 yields 0.3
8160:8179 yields -0.6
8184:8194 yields 0.3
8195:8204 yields 0.0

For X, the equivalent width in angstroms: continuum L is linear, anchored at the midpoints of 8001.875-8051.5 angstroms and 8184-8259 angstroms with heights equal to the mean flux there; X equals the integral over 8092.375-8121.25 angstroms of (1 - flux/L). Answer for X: 0.5 angstroms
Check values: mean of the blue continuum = 6.54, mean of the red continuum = 6.59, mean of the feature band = 6.45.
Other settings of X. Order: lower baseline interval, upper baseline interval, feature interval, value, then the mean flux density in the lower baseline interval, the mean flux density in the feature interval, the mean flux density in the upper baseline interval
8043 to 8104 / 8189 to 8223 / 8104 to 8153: 0.6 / 6.59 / 6.48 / 6.52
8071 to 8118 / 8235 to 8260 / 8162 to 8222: 0.4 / 6.57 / 6.58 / 6.65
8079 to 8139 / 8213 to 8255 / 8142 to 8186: -1.4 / 6.49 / 6.75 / 6.61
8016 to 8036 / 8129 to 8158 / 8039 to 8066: 0.7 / 6.67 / 6.49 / 6.69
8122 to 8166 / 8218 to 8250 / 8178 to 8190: 0.4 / 6.7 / 6.45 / 6.67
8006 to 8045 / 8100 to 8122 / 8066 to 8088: -0.7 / 6.6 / 6.66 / 6.36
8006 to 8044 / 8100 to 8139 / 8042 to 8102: -0.8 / 6.6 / 6.59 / 6.39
